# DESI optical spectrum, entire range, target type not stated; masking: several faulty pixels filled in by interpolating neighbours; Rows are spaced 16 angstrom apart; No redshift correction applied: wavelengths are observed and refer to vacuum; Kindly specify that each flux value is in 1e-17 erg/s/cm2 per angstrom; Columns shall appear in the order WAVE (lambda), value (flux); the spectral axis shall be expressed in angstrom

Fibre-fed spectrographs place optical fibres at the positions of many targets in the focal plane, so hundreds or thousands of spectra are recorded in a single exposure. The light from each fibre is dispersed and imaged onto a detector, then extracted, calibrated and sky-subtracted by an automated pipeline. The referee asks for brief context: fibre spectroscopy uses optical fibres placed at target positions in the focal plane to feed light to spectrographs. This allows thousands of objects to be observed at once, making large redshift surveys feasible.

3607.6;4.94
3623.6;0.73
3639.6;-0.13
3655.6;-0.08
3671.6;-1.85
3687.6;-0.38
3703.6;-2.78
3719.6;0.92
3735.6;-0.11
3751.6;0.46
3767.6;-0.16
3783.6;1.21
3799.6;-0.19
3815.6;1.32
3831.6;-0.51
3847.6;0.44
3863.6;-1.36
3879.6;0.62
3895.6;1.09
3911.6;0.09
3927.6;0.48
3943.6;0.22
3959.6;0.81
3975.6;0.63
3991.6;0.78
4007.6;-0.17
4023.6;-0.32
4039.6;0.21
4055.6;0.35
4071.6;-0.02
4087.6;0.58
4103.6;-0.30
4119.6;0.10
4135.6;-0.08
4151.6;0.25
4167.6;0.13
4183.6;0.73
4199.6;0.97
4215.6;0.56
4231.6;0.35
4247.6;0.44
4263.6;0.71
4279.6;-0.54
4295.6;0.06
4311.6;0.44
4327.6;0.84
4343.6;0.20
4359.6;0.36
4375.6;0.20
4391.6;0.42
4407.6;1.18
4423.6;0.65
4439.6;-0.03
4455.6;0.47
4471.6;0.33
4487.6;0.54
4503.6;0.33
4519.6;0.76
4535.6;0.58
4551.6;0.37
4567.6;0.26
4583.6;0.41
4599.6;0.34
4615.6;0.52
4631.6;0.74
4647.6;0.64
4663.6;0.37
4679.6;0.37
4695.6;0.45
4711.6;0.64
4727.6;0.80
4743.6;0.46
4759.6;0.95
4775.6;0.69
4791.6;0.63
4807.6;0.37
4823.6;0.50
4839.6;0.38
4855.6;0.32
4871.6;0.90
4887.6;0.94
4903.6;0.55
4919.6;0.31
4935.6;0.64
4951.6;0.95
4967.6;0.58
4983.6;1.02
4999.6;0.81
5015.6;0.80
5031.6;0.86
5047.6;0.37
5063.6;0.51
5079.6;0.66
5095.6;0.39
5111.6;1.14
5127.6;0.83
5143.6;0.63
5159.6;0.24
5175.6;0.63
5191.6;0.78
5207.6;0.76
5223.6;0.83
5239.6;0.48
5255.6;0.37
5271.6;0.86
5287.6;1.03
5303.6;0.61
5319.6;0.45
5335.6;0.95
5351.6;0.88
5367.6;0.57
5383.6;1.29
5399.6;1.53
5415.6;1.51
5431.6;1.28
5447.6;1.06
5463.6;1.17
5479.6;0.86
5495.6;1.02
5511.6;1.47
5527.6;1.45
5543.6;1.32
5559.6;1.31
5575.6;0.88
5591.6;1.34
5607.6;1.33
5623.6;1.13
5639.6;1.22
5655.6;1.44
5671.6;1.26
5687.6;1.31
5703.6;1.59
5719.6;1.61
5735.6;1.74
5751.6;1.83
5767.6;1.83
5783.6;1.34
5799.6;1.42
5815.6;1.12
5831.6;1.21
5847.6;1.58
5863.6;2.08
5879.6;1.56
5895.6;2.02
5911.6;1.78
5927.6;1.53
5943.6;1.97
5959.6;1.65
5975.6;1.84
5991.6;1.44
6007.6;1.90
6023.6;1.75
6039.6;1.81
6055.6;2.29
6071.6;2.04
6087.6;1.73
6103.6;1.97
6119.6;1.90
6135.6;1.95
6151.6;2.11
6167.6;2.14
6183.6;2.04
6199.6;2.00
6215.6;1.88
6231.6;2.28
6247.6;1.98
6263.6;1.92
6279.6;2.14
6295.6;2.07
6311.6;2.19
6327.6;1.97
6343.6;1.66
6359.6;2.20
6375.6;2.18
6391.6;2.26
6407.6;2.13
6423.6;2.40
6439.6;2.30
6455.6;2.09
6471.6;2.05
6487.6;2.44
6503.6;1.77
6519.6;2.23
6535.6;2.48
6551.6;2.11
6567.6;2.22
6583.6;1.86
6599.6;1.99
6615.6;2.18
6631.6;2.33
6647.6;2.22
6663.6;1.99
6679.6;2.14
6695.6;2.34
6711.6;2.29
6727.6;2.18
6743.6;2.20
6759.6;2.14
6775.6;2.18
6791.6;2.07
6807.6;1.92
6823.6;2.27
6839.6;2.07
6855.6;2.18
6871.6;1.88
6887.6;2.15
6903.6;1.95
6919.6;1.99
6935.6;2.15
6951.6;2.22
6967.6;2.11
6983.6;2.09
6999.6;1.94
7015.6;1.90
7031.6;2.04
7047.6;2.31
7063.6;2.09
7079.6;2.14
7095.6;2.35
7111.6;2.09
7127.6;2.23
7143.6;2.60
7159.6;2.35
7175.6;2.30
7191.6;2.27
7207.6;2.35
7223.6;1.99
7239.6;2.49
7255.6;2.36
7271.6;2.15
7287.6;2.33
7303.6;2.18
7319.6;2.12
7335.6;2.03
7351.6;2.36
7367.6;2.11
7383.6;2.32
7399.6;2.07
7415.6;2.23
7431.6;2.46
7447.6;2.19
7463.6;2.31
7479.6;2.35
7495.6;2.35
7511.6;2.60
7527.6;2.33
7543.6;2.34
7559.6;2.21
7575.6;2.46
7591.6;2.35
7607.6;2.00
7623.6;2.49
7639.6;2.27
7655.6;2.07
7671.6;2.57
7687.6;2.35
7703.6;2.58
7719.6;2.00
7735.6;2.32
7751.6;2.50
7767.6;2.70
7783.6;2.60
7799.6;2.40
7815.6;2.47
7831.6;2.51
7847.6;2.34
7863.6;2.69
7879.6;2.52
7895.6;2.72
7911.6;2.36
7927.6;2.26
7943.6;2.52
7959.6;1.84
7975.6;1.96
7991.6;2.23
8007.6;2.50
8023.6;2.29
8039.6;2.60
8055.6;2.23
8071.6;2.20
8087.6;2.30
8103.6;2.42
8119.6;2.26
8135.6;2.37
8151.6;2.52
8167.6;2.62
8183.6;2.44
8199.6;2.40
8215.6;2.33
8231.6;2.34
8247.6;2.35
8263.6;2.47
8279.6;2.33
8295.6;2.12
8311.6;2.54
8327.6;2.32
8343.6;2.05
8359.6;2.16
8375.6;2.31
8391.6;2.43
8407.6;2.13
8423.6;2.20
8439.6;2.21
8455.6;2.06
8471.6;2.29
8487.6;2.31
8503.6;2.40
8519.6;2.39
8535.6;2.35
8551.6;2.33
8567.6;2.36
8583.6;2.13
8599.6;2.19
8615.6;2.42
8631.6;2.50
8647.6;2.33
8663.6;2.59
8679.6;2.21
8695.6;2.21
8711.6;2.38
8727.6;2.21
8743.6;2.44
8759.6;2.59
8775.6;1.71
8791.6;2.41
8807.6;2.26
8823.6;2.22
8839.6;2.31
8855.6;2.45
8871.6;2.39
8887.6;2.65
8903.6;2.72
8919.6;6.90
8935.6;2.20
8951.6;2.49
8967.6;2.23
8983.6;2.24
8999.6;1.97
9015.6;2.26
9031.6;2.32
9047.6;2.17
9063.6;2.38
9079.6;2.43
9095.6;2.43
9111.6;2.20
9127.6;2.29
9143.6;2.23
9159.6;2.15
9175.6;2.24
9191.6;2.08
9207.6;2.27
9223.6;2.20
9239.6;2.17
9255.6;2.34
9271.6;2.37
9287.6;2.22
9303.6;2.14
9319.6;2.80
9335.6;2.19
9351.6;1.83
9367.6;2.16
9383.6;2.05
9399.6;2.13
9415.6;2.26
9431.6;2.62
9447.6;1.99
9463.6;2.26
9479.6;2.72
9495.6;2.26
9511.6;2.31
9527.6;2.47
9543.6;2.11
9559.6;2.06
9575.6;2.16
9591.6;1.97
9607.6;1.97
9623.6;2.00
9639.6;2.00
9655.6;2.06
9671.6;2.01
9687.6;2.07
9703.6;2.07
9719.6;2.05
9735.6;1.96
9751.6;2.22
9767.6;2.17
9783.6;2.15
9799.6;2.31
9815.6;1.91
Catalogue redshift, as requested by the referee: 0.352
